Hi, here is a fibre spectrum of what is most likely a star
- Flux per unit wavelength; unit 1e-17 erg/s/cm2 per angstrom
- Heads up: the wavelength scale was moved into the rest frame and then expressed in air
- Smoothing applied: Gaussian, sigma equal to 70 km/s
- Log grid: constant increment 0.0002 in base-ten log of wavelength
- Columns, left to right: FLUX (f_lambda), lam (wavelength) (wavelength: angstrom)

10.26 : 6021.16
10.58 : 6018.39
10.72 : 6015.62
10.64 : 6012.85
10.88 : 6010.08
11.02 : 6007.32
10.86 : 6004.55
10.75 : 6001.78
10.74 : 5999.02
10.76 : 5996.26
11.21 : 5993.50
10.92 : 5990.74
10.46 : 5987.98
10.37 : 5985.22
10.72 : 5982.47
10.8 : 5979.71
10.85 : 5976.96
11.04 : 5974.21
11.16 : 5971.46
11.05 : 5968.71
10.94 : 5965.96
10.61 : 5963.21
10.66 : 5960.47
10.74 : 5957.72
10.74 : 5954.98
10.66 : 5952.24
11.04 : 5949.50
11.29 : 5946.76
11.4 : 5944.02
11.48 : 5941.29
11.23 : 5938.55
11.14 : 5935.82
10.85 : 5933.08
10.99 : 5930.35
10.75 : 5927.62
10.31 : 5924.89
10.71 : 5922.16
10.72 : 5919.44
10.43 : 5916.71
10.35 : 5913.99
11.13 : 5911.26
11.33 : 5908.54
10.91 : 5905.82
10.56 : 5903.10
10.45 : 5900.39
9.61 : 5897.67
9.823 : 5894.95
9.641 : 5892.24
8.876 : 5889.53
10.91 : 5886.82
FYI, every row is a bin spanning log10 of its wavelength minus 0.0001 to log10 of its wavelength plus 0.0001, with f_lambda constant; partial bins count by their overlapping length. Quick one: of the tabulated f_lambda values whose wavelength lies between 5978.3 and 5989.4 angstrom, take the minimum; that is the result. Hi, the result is 10.37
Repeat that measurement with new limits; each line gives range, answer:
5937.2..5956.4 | 10.66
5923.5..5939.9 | 10.31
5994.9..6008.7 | 10.74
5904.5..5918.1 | 10.35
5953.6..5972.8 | 10.61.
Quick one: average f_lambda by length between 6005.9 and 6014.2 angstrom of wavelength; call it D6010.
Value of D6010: 10.8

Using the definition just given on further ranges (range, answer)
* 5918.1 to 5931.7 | 10.7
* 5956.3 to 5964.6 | 10.7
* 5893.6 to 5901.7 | 9.95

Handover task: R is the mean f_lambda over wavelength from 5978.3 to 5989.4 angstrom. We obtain 10.6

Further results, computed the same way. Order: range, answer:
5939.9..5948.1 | 11.4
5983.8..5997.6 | 10.7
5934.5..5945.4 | 11.3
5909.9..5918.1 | 10.6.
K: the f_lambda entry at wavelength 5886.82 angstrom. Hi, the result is 10.91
